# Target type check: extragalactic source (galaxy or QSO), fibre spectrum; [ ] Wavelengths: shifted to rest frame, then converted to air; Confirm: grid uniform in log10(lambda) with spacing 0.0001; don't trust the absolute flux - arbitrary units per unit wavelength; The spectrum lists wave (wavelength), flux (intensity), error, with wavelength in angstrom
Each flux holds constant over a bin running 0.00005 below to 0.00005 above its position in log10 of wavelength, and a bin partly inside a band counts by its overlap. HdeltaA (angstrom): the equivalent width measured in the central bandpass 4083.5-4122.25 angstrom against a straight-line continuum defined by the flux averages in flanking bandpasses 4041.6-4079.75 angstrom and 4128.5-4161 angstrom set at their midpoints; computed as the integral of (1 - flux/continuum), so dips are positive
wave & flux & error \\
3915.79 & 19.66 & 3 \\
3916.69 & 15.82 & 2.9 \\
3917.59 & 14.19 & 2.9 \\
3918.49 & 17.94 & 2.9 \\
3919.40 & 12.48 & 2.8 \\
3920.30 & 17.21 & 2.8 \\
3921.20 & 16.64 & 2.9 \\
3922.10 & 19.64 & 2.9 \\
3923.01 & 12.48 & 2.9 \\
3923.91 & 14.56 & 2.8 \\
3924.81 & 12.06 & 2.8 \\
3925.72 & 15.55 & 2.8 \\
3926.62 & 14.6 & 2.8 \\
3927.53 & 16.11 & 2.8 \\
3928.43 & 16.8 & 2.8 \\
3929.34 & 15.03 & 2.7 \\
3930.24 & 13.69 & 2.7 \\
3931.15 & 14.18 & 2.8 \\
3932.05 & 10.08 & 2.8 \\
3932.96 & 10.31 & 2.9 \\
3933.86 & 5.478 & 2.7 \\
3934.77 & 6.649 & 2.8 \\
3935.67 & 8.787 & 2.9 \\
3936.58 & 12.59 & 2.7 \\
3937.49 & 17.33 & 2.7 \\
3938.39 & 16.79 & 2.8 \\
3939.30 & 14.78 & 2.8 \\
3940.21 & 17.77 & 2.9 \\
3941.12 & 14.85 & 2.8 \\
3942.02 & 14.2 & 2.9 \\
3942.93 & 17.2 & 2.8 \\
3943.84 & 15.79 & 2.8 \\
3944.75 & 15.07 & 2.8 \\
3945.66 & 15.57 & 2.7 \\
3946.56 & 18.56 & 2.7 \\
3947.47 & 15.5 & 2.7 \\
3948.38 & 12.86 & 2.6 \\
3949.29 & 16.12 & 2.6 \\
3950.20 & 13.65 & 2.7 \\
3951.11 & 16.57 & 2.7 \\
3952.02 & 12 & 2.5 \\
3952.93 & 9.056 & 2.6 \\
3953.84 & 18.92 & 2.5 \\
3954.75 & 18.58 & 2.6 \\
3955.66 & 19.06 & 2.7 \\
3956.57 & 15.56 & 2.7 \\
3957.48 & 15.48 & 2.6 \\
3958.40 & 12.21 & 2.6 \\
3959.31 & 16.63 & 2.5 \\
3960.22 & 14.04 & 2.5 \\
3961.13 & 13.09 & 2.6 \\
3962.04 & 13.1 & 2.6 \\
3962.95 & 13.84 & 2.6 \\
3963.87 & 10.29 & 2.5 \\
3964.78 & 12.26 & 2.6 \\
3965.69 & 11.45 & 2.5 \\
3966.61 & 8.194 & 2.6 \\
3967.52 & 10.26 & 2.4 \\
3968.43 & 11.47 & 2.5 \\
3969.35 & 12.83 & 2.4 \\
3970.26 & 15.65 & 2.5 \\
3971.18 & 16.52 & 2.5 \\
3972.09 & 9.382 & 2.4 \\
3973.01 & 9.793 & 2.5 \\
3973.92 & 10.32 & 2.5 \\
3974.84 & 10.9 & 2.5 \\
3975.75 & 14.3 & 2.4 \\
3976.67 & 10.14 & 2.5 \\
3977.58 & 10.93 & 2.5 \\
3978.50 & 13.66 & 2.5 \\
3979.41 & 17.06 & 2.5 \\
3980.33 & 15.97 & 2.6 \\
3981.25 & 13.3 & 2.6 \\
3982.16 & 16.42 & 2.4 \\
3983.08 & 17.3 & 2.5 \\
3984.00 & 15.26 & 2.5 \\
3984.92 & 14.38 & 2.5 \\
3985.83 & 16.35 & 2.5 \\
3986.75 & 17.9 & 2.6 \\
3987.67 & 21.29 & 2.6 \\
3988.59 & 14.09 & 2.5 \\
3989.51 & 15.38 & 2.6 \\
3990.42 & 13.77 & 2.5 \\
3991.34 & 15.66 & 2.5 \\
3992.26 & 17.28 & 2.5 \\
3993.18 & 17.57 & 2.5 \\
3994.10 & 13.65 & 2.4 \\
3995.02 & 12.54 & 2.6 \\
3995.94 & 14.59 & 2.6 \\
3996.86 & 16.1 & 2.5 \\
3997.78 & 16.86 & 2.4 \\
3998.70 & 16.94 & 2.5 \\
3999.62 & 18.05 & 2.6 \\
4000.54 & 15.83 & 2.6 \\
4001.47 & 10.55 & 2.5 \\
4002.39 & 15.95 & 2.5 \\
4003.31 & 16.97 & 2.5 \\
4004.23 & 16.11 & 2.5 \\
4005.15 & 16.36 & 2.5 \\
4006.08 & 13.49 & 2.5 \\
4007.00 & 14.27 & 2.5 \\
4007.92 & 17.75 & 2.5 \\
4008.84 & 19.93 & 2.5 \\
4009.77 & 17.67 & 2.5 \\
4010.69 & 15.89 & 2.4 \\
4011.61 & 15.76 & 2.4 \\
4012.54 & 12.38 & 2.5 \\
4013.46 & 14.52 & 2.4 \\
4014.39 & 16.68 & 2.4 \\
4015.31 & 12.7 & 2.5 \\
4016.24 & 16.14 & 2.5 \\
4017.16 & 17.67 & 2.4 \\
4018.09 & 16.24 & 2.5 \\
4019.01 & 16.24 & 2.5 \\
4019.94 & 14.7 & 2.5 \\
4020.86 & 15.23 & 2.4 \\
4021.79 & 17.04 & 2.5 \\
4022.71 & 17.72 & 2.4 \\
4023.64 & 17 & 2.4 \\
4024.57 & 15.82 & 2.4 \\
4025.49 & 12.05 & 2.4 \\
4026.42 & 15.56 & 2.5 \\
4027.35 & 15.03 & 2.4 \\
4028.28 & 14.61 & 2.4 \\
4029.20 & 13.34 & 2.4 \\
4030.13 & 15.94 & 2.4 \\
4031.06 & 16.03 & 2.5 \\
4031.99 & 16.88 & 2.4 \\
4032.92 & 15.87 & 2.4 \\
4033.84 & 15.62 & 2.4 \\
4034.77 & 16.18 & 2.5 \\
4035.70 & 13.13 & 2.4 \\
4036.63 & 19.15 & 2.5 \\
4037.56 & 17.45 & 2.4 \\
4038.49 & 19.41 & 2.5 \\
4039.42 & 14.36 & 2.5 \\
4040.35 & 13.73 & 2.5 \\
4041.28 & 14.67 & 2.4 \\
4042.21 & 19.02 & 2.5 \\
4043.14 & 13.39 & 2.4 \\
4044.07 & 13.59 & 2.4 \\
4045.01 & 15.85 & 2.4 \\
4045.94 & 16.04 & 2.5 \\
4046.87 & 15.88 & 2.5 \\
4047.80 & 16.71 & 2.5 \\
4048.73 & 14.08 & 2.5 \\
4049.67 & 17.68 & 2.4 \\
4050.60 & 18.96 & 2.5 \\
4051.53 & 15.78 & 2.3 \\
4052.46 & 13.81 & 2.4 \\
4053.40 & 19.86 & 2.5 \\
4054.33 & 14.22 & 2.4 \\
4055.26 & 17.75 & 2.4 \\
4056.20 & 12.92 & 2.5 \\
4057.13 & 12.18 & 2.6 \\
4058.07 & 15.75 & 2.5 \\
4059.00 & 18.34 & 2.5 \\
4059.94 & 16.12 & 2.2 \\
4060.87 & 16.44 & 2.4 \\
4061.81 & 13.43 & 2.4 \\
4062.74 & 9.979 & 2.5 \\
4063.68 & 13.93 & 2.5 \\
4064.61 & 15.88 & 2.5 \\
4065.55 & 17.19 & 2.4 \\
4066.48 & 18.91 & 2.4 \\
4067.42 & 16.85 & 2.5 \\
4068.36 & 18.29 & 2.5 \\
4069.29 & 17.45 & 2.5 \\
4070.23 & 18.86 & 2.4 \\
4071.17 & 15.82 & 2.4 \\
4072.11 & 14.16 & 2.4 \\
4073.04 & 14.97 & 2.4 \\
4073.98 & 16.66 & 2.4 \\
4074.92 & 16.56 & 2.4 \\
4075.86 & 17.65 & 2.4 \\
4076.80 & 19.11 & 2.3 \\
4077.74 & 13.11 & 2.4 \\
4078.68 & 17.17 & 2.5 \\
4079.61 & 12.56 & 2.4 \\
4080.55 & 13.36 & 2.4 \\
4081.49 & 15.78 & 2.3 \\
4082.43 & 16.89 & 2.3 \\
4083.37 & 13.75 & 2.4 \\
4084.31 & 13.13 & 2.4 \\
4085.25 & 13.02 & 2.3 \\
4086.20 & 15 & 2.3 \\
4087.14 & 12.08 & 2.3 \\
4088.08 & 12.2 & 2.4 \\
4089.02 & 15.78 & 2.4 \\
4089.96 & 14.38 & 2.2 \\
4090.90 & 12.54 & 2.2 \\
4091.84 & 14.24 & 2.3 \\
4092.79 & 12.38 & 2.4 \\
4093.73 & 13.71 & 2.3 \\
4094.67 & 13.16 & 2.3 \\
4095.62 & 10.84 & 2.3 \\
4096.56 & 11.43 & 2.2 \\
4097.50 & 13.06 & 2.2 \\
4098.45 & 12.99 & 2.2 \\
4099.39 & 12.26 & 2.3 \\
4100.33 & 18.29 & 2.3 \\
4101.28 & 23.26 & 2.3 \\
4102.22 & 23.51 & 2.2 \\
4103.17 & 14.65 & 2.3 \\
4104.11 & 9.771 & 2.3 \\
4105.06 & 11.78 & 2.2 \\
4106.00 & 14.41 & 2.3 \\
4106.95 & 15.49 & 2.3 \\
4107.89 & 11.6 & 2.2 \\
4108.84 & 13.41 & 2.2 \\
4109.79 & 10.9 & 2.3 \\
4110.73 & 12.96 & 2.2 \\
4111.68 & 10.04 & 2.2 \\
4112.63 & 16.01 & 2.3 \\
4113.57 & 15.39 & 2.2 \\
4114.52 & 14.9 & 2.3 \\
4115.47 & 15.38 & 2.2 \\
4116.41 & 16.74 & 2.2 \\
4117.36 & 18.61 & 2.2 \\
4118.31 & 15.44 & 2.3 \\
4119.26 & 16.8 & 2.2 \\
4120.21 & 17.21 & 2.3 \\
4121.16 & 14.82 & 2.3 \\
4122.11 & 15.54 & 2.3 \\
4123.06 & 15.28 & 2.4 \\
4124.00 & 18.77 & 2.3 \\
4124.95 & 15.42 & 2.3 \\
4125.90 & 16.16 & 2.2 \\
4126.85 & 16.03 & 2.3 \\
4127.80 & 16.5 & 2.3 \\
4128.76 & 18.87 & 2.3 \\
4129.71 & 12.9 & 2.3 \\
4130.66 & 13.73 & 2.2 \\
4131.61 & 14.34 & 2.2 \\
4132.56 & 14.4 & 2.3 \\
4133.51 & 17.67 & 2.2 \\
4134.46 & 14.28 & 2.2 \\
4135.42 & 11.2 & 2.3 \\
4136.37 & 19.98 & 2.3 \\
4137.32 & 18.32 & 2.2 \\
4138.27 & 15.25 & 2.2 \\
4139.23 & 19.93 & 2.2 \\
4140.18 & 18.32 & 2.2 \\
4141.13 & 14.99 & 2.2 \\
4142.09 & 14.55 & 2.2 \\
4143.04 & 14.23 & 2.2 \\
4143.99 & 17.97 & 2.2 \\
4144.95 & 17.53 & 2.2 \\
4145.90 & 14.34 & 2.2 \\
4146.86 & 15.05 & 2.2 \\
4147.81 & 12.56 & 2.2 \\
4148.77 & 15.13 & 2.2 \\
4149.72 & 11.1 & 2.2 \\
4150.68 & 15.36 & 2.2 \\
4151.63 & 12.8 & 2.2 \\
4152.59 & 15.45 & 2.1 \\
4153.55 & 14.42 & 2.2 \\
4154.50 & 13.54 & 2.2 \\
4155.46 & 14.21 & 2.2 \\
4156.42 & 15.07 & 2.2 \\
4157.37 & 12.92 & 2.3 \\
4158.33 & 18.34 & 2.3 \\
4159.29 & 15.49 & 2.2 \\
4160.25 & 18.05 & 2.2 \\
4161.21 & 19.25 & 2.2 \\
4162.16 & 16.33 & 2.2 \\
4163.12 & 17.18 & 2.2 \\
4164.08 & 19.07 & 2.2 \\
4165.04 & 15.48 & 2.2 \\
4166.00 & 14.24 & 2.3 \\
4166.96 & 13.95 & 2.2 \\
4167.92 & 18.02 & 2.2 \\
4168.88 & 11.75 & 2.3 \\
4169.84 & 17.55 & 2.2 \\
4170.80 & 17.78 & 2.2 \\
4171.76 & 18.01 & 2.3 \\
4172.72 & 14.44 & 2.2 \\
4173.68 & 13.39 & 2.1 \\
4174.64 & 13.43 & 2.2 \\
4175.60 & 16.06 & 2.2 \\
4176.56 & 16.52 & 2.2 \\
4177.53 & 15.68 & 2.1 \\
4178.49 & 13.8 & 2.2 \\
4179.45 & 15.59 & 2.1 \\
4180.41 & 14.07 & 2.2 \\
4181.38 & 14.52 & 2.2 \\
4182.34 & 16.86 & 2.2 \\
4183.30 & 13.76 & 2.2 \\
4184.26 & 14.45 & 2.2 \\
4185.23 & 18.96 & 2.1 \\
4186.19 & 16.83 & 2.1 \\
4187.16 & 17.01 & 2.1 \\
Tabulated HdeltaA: 3.2 angstrom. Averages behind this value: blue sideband 16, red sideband 15.4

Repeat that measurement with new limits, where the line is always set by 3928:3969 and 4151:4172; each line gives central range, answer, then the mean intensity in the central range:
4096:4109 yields 0.5 angstrom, 14.7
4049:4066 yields -0.8 angstrom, 15.5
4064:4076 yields -1.5 angstrom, 16.8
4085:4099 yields 1.9 angstrom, 13.1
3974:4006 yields -2.2 angstrom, 15.2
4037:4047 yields -0.7 angstrom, 15.8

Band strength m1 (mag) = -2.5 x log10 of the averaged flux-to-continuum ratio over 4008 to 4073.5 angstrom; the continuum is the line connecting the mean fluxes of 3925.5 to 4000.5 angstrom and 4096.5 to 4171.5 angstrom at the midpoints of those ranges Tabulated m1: -0.07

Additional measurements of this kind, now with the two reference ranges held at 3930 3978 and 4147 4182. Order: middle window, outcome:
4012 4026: -0.11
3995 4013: -0.14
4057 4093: -0.05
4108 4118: 0.04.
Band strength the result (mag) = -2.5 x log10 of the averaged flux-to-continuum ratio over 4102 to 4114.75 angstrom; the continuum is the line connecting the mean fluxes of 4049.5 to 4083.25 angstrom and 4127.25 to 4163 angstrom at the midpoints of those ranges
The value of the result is 0.15 mag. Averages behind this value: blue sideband 15.9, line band 13.7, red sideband 15.5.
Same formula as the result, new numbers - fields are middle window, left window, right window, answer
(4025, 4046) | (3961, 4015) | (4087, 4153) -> -0.060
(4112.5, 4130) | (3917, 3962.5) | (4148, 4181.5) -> -0.068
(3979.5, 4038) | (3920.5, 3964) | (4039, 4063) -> -0.052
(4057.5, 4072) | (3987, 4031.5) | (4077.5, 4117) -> -0.100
